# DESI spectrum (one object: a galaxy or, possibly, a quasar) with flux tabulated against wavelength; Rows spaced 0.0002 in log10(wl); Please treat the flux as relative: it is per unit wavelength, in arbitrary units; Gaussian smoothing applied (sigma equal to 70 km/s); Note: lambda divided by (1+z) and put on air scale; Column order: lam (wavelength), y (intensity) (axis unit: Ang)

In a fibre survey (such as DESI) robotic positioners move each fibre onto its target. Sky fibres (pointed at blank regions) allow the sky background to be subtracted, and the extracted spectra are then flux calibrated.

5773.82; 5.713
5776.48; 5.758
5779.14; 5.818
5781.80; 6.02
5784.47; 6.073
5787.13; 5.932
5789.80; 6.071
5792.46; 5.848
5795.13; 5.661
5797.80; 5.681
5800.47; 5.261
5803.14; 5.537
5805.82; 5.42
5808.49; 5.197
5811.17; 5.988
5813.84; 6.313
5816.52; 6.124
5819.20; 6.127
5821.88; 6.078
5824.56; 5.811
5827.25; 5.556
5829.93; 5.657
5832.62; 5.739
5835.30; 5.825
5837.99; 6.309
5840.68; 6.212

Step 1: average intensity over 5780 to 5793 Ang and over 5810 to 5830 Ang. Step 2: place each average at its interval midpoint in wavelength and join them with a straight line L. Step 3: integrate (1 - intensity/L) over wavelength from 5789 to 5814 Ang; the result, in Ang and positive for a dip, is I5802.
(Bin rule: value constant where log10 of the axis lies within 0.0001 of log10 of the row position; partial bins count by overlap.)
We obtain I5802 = 1.4 Ang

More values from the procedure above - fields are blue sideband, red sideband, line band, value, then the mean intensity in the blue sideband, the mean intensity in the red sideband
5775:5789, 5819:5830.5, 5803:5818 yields 0.19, 5.92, 5.83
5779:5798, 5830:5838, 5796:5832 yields 0.77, 5.9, 5.85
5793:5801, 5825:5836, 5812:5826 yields -1.05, 5.59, 5.7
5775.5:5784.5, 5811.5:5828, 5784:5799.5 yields 0.21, 5.9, 6.02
